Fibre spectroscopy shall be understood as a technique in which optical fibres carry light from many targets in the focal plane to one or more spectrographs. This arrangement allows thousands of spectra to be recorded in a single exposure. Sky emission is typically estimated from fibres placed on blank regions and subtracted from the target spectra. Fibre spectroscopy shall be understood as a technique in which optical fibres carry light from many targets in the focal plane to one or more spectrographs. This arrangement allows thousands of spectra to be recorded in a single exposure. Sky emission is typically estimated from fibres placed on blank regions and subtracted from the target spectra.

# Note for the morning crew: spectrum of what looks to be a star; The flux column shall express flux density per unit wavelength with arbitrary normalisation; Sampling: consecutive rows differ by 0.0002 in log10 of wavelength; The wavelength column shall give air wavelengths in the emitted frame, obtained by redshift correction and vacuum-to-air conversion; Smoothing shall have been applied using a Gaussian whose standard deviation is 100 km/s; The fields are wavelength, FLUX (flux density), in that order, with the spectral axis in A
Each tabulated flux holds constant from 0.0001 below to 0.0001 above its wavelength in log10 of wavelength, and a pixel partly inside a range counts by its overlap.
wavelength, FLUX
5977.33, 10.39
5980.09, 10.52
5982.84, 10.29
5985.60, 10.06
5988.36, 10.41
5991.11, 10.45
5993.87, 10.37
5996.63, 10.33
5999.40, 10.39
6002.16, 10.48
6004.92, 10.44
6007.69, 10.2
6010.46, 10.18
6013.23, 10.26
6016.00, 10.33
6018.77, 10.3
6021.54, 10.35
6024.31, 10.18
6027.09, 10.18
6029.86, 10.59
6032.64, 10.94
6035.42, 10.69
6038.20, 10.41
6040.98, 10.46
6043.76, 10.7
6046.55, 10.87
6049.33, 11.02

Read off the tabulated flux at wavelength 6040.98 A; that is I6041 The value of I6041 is 10.46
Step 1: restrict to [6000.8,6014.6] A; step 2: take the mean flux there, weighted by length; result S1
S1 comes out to 10.3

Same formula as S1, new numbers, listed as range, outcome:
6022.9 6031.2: 10.3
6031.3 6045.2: 10.6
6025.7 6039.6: 10.6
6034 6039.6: 10.6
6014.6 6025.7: 10.3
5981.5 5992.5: 10.3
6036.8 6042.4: 10.4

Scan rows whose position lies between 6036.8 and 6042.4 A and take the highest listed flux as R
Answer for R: 10.46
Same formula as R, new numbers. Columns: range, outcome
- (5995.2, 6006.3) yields 10.48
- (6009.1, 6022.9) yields 10.35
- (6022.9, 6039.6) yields 10.94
